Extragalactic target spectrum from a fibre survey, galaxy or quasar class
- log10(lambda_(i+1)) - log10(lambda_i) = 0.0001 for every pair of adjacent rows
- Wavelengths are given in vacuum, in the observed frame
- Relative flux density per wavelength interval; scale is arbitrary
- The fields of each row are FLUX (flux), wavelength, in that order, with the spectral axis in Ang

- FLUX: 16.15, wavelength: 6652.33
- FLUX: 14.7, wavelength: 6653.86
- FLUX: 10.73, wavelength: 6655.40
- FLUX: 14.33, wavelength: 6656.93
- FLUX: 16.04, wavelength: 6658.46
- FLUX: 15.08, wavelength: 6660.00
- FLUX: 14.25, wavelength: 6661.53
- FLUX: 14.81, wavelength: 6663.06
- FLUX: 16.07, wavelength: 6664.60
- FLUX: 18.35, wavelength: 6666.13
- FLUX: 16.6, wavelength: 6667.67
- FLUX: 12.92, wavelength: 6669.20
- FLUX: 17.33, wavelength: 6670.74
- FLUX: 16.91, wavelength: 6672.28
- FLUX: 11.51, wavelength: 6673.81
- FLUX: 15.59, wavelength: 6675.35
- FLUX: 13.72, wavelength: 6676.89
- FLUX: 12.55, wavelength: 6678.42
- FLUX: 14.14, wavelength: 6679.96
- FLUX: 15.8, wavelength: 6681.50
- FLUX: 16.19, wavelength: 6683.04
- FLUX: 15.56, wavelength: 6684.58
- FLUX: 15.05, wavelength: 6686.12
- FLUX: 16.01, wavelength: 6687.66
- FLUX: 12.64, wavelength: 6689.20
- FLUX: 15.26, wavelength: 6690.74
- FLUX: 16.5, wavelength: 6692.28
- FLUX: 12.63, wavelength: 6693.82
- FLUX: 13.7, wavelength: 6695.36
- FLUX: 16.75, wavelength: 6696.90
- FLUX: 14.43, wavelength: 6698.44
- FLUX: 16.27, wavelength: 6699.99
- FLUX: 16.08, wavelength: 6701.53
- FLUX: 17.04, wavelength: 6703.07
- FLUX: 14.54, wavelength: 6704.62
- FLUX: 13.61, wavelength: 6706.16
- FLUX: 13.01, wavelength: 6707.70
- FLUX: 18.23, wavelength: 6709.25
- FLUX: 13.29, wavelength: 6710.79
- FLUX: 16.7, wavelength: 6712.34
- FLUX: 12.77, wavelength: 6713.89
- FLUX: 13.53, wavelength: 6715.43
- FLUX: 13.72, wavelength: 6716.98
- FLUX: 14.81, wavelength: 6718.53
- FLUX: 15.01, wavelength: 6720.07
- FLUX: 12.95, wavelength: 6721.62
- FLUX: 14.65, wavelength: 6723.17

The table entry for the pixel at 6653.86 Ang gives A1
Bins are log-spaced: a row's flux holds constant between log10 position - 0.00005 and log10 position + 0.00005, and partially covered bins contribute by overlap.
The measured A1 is 14.7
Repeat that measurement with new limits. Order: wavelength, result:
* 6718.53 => 14.81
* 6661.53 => 14.25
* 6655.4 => 10.73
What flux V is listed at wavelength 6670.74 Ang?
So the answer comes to 17.33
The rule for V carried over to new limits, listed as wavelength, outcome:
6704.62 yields 14.54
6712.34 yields 16.7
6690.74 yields 15.26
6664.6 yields 16.07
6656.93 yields 14.33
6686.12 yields 15.05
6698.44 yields 14.43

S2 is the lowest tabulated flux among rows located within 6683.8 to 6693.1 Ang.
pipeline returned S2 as 12.64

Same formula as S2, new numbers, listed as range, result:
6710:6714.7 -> 12.77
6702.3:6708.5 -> 13.01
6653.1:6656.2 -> 10.73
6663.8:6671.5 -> 12.92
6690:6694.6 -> 12.63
